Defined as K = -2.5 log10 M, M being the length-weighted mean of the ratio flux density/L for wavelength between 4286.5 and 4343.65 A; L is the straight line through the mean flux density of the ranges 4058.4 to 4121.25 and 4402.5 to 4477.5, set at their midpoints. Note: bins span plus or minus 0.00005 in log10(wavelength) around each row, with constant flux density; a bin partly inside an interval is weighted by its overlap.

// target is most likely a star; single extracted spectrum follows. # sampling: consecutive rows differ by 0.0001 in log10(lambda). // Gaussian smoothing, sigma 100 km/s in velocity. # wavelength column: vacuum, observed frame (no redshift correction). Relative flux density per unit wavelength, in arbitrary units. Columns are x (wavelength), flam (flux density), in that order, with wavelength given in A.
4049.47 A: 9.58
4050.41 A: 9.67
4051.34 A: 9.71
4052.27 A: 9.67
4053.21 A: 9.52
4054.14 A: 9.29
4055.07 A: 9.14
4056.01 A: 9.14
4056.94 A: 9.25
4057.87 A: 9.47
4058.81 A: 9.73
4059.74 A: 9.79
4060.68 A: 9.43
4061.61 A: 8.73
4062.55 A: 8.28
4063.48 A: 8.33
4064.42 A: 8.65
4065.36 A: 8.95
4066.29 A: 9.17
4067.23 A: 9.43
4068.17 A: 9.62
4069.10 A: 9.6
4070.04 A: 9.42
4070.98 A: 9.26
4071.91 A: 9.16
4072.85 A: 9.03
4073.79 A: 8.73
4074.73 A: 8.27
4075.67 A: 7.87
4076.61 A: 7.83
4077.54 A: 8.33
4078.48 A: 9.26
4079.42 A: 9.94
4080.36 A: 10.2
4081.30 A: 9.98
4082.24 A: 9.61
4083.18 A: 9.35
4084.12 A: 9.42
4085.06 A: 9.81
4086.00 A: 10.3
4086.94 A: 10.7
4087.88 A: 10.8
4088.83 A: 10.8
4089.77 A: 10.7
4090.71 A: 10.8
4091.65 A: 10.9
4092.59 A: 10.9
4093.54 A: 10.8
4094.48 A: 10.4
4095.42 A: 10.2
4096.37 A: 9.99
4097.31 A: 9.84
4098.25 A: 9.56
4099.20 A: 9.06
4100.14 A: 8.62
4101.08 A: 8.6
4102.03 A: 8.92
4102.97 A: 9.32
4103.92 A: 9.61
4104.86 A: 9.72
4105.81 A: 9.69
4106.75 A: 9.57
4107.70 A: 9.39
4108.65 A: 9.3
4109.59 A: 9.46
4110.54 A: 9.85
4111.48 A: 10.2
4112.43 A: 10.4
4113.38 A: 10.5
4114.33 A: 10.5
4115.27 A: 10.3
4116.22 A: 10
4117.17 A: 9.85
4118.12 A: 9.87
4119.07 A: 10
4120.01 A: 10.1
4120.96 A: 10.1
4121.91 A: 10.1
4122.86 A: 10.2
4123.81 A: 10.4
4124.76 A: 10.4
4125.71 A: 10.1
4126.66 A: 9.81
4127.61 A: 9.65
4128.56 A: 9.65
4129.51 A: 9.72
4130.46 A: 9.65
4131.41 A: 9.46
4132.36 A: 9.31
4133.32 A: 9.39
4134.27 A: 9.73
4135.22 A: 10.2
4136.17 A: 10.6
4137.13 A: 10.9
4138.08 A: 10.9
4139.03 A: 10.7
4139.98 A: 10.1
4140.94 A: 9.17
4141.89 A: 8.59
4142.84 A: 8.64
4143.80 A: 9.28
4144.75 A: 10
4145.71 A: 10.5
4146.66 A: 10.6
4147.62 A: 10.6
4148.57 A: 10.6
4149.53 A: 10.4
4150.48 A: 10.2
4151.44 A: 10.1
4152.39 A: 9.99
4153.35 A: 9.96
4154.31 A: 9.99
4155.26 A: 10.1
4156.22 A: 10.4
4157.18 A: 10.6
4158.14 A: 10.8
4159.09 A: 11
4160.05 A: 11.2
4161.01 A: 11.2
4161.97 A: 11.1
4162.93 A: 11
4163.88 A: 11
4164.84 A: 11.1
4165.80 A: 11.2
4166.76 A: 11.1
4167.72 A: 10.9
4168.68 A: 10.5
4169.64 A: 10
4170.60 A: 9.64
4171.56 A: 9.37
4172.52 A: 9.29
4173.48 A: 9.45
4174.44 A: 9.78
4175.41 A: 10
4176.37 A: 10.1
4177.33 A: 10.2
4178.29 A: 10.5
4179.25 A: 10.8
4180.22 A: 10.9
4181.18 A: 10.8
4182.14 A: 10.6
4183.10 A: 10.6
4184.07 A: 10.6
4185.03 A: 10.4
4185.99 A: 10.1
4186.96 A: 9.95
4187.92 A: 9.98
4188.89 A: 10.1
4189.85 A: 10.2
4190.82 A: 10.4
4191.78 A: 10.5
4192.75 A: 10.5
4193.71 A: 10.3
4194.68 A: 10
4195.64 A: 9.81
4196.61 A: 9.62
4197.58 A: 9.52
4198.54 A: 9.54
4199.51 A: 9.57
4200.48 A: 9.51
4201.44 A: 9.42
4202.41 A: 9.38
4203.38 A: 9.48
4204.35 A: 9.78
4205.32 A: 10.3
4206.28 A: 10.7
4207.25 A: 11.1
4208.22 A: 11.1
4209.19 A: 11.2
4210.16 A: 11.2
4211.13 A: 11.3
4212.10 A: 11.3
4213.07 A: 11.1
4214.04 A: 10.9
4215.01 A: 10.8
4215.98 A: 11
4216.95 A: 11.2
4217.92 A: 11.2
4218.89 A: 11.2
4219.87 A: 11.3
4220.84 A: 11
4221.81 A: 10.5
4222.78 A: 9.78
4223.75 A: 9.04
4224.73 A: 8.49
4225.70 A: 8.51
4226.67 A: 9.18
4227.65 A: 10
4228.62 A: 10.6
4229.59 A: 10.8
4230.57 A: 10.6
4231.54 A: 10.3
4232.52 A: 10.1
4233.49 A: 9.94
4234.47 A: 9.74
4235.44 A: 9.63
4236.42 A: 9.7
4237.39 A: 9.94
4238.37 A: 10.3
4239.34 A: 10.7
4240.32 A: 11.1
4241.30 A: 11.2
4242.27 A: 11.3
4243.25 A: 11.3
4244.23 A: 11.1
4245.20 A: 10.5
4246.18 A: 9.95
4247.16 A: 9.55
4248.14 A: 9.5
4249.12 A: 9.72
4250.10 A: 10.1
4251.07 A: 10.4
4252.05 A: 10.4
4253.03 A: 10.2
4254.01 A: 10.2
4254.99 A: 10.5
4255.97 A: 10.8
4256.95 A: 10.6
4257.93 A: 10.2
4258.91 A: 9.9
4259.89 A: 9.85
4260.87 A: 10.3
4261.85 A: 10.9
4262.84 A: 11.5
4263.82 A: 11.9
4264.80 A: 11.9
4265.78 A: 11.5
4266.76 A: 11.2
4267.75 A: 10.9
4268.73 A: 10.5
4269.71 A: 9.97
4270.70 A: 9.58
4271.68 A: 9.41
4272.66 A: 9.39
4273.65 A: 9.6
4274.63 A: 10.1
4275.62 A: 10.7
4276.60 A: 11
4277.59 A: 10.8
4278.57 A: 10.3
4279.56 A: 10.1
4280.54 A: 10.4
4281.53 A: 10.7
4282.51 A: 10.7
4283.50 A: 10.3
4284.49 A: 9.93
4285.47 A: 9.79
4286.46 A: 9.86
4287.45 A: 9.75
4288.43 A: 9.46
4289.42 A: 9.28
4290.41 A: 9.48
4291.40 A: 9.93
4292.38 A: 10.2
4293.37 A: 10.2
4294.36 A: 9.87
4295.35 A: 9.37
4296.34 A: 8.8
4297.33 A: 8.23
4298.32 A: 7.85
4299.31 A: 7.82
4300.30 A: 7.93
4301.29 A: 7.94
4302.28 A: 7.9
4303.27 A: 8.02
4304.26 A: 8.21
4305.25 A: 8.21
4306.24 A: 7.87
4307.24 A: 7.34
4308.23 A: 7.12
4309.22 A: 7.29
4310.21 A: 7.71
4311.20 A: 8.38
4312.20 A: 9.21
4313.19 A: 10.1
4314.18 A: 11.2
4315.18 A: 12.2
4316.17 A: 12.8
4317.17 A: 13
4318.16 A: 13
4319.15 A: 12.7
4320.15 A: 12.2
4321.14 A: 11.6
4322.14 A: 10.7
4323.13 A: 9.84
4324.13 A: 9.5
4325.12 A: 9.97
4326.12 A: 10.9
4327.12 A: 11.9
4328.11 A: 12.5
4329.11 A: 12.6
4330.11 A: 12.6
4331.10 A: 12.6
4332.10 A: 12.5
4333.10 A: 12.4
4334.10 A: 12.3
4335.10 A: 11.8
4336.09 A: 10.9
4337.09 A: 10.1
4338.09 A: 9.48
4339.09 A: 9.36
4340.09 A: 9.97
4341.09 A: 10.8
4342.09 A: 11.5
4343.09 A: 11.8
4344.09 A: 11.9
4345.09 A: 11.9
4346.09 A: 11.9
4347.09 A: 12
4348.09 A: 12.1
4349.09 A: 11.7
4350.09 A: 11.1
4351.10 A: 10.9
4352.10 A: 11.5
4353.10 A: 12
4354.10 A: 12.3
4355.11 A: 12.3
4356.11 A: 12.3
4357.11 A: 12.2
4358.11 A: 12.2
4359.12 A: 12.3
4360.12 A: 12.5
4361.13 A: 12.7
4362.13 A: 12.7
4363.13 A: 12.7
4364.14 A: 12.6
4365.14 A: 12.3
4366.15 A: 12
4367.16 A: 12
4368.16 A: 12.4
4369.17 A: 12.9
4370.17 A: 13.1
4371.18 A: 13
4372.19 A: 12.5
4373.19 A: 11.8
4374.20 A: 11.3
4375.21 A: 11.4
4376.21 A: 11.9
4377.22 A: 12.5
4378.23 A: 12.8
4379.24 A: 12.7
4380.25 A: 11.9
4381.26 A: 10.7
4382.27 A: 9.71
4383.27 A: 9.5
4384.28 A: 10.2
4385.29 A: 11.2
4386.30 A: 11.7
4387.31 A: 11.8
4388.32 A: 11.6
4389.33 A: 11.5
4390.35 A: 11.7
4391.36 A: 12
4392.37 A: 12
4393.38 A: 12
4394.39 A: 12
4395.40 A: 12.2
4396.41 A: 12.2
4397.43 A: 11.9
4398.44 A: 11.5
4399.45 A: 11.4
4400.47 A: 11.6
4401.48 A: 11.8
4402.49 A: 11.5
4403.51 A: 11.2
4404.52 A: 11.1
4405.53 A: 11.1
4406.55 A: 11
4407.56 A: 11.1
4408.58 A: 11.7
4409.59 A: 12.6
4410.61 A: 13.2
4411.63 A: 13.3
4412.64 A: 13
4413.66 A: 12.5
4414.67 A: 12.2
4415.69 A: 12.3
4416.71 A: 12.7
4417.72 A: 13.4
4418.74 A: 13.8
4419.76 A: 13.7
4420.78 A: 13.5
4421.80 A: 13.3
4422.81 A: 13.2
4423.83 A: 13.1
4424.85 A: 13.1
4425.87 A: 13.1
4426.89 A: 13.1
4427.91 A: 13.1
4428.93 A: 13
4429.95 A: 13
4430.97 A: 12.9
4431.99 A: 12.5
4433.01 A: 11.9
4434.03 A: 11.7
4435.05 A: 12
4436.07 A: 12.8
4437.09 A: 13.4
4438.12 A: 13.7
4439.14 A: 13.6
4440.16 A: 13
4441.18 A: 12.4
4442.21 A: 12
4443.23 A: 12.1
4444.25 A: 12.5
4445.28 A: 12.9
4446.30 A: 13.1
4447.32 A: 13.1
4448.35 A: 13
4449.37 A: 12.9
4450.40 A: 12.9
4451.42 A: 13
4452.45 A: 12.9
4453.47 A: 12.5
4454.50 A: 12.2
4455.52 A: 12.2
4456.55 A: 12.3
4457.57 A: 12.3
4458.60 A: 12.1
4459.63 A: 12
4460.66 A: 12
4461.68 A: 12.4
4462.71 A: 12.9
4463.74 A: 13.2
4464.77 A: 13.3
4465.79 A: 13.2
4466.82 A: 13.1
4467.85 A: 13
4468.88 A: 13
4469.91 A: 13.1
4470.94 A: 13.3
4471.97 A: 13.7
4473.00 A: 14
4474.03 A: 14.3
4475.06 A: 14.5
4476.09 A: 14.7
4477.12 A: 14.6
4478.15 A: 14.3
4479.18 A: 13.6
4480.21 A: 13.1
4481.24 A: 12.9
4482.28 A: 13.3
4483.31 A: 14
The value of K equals 0.15 mag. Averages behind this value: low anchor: 9.62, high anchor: 12.8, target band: 10.1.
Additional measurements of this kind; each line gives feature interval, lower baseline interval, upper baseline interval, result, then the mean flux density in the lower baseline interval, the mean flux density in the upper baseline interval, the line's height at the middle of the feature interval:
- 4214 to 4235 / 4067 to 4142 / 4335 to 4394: 0.04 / 9.79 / 11.7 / 10.7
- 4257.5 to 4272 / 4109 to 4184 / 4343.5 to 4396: 0.05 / 10.2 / 11.9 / 11.1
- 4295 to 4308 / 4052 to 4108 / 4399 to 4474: 0.38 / 9.5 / 12.7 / 11.5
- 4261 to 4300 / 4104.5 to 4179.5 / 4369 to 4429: 0.12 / 10.1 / 12.1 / 11.2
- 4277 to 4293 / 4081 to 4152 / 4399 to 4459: 0.13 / 9.97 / 12.6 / 11.4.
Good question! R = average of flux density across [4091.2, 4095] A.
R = 10.7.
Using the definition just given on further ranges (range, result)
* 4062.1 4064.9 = 8.41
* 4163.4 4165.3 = 11.1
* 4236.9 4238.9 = 10.2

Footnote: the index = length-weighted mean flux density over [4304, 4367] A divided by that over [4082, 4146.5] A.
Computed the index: 1.13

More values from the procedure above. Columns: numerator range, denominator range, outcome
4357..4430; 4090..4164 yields 1.21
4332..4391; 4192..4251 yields 1.14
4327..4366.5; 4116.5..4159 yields 1.18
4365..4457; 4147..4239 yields 1.19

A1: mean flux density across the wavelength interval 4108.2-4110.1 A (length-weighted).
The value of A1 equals 9.4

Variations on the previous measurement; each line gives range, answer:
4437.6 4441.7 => 13.1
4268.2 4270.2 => 10.3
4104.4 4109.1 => 9.52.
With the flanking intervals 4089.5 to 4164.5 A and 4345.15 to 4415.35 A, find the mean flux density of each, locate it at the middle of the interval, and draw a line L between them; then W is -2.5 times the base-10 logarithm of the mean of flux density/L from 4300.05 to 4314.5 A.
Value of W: 0.35 mag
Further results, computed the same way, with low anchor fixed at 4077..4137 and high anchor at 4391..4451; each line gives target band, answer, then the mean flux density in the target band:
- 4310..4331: 0.04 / 11.2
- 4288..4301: 0.25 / 9.09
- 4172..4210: 0.05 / 10.2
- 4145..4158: 0.00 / 10.3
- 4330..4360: 0.02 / 11.6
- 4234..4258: 0.07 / 10.4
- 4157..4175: -0.01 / 10.5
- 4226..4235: 0.09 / 10.1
